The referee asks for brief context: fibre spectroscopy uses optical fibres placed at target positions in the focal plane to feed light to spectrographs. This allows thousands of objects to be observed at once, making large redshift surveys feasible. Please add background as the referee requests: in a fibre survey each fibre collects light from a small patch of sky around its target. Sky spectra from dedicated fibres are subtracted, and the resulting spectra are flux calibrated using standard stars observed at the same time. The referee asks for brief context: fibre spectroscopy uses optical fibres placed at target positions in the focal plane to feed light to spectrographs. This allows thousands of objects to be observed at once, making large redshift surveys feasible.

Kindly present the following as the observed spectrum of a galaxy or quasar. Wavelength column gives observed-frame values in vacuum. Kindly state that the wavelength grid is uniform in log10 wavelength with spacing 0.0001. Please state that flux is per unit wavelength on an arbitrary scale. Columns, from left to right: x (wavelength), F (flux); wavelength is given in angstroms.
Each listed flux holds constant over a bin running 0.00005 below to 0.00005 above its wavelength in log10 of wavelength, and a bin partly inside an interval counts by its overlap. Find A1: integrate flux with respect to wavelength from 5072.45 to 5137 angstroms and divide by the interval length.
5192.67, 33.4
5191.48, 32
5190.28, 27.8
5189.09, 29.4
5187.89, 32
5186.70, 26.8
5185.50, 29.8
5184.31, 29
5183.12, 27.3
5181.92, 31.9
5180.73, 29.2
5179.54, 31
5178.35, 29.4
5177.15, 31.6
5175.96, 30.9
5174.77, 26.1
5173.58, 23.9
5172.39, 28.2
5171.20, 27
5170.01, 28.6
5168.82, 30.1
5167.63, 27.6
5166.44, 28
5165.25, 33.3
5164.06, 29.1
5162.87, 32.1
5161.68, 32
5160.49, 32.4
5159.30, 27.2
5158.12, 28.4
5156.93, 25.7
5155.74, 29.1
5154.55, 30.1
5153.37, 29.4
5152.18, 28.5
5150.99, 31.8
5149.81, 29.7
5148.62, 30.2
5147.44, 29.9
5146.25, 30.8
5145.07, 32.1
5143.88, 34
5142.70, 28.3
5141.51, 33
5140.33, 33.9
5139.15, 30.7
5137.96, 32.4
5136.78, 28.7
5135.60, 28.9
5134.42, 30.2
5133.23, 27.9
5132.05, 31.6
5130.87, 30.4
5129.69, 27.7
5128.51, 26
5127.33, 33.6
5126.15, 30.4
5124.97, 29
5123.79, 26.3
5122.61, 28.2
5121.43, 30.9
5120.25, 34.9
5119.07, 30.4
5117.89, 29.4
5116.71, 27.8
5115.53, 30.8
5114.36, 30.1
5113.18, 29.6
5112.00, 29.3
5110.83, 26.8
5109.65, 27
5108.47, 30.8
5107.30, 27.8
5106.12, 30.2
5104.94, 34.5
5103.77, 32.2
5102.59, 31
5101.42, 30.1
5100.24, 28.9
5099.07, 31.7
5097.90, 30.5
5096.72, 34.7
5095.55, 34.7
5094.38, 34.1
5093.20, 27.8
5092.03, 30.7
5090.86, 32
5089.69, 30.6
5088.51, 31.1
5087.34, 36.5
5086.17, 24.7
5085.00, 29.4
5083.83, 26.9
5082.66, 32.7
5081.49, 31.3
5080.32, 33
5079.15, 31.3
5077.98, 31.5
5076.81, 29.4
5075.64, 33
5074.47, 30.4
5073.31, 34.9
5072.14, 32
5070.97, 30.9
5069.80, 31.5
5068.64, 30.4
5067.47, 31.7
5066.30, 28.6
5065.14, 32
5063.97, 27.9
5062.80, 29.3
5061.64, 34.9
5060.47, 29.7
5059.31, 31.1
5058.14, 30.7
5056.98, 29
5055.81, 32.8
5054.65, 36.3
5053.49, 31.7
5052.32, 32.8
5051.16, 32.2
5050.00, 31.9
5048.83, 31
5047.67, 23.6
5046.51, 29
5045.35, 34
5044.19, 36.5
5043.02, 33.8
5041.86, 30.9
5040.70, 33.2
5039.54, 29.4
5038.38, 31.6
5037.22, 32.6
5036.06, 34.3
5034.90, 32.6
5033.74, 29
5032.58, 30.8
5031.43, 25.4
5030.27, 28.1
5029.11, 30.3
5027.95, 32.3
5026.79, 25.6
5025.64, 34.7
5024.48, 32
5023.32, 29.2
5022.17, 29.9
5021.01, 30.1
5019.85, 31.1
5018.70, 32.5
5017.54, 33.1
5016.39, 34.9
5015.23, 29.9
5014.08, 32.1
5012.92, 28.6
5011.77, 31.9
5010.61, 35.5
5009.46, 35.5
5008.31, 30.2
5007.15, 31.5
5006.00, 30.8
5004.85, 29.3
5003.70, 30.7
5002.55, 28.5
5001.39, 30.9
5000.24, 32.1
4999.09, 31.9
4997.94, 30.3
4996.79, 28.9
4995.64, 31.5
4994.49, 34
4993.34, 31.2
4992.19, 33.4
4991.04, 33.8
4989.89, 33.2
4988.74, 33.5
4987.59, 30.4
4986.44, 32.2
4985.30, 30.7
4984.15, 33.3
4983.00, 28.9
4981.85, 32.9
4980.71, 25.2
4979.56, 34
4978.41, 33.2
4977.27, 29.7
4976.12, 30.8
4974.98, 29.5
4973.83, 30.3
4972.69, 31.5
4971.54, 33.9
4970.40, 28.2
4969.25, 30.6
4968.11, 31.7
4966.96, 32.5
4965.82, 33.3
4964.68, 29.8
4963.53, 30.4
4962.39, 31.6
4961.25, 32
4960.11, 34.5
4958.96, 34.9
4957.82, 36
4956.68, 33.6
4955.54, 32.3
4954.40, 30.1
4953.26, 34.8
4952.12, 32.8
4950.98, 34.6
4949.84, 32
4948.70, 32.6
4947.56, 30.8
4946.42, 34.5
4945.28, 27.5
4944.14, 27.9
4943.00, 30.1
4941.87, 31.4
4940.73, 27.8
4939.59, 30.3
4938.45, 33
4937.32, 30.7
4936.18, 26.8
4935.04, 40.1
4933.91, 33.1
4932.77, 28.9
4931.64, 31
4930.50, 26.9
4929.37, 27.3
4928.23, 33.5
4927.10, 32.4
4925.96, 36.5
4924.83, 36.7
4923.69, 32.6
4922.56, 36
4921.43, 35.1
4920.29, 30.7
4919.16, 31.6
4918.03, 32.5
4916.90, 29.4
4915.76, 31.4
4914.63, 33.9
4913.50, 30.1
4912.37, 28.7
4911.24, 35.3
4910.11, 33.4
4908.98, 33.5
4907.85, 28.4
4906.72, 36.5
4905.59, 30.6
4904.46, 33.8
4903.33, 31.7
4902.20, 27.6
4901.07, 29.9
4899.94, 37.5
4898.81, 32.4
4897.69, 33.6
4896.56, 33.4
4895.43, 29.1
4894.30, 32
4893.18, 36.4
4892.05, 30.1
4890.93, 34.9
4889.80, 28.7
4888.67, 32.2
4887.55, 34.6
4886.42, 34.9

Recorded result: 30.5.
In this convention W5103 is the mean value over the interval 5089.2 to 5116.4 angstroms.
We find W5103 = 30.7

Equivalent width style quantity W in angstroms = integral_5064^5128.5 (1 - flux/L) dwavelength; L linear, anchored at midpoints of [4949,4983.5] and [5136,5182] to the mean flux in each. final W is -0.3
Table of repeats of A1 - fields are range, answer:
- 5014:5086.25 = 31.1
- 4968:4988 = 30.9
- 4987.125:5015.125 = 31.6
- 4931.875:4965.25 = 31.9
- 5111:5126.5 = 29.7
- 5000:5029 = 31.3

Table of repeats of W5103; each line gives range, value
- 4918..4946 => 31.6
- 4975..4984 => 30.7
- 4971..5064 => 31.3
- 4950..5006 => 31.7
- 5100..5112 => 29.9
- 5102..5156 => 30.1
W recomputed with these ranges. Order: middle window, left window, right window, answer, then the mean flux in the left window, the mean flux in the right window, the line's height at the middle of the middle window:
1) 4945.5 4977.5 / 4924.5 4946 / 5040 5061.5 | -0.9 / 31.1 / 31.7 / 31.3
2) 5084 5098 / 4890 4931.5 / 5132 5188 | -0.4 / 32.3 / 29.7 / 30.5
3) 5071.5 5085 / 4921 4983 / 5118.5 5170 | -0.3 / 31.8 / 30.1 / 30.7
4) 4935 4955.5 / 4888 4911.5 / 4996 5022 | 0.4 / 32.4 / 31.4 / 32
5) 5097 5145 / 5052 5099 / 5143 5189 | 0.4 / 31.4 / 29.6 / 30.5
